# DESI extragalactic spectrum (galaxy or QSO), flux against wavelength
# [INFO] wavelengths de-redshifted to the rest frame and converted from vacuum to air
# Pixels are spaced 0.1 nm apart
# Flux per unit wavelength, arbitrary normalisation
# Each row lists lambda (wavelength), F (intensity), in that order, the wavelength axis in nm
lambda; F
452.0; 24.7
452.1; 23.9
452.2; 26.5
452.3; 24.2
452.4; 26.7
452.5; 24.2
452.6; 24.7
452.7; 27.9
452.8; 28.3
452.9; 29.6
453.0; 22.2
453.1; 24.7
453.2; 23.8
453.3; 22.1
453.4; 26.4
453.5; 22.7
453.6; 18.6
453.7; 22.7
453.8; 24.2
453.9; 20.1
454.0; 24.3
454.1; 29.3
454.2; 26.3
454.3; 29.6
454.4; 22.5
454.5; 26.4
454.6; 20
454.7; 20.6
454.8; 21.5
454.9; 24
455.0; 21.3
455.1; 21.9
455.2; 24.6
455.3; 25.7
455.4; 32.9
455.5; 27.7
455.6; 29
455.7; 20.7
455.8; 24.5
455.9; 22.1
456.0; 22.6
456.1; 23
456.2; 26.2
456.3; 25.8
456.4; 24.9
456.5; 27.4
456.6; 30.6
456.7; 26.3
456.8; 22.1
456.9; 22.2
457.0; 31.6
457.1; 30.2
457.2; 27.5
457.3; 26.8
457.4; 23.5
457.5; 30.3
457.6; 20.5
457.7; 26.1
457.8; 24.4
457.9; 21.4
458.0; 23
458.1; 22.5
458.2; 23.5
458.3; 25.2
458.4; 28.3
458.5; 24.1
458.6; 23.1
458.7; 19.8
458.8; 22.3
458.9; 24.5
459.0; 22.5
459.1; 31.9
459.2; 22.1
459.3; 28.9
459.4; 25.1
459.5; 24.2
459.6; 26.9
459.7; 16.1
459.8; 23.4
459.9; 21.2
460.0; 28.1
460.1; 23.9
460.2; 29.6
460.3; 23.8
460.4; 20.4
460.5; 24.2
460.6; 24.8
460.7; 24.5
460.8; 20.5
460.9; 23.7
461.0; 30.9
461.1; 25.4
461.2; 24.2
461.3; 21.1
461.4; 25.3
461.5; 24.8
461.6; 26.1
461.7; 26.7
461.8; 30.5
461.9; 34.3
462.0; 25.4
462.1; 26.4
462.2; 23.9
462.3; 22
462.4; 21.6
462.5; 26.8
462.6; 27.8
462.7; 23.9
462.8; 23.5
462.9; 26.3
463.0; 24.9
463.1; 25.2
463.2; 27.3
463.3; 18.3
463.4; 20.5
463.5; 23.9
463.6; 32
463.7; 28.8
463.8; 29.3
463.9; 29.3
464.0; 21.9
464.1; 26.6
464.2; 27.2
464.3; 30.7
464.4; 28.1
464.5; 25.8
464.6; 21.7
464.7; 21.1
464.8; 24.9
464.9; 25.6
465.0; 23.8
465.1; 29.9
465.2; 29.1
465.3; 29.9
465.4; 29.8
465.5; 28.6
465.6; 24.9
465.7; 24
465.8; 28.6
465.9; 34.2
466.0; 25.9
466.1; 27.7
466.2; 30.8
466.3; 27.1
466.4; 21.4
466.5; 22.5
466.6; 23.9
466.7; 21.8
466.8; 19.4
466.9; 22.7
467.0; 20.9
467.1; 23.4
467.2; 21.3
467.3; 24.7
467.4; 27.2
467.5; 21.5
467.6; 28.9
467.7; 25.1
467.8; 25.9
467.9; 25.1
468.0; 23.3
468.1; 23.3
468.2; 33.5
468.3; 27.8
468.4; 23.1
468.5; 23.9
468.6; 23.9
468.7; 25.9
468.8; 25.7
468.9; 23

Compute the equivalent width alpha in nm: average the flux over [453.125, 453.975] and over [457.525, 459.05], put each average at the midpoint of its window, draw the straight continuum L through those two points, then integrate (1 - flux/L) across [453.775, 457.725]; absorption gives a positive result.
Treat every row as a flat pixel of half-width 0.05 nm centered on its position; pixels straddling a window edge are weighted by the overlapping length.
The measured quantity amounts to -0.36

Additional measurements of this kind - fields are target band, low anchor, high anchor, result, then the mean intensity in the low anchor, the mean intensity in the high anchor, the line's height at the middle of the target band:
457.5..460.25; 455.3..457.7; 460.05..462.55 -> 0.144 nm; 26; 25.2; 25.6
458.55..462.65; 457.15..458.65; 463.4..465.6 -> 0.117 nm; 24.7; 26.8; 25.6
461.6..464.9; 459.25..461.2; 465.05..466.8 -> -0.013 nm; 24.5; 26.8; 25.7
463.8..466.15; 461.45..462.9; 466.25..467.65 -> -0.246 nm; 26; 23.3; 24.4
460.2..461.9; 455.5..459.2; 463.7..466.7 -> 0.037 nm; 25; 26.7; 25.8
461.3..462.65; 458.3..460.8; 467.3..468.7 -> -0.080 nm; 24.3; 25.6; 24.6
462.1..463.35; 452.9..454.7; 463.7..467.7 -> 0.048 nm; 23.9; 25.8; 25.4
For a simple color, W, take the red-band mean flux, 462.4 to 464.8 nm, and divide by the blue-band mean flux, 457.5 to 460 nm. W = 1.1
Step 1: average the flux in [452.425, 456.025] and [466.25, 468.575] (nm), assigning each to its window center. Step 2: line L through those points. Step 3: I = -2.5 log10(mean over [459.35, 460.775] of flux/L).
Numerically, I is 0.019 mag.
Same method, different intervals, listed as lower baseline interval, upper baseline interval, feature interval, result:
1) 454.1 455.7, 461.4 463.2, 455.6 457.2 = -0.02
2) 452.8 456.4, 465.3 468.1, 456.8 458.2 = -0.03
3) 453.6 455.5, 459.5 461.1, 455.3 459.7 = -0.04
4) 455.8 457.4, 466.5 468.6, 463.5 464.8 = -0.08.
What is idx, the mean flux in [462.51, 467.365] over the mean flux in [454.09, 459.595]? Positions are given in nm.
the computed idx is 1.03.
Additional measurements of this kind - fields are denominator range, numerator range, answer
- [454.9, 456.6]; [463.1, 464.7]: 1.03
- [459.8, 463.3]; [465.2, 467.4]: 1.02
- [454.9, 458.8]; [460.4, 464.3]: 1.02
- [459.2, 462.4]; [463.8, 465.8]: 1.07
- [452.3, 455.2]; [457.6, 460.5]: 1.00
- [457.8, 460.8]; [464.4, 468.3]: 1.06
